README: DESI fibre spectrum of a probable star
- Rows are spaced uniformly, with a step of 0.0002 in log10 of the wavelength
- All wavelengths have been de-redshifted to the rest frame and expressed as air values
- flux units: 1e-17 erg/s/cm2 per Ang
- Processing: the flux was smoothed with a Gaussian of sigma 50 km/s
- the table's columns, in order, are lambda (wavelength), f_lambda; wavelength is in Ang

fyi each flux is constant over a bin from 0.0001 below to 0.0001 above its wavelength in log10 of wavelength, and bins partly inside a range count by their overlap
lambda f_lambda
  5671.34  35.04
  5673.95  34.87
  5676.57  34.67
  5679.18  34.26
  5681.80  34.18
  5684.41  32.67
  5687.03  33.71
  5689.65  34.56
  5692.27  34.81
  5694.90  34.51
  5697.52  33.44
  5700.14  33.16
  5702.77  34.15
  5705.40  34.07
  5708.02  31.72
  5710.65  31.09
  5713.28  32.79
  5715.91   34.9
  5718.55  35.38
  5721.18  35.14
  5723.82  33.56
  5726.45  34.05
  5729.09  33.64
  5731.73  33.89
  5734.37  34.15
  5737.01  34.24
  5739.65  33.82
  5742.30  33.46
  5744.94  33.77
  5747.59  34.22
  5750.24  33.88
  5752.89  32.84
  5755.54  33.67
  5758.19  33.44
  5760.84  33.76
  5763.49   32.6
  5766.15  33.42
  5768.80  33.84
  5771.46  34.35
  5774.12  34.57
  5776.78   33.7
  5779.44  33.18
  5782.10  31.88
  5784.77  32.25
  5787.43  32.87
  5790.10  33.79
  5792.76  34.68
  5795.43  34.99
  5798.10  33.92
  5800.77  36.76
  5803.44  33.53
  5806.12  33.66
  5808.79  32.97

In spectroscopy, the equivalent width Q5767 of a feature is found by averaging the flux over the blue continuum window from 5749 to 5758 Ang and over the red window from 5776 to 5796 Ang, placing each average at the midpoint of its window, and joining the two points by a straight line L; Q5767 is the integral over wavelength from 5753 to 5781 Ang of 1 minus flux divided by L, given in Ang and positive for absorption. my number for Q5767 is -0.2 Ang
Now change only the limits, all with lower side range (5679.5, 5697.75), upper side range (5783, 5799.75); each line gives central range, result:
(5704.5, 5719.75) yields 0.3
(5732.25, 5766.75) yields 0.2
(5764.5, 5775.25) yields -0.1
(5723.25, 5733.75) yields 0.0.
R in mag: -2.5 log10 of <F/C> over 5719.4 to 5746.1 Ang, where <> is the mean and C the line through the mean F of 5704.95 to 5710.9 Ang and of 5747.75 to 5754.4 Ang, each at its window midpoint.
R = -0.03 mag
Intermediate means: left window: 32.3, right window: 33.5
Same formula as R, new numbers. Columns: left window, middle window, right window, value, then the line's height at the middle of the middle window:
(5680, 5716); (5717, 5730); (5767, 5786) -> -0.029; 33.5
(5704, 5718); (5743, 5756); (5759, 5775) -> -0.005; 33.5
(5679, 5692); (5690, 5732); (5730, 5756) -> 0.003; 33.9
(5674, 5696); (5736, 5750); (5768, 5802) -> 0.005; 34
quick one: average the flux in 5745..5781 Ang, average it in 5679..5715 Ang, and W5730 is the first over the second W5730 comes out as 1.0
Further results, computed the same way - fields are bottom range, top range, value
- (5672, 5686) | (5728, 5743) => 0.99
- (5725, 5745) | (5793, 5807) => 1.02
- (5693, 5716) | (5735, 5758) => 1.01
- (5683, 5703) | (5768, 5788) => 0.98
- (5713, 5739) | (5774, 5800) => 0.98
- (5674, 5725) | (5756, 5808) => 1.00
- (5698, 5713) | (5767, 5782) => 1.03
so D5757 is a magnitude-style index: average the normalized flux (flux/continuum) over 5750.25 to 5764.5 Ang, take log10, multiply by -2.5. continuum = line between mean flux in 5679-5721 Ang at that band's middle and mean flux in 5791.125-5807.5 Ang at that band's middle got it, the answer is 0.028 mag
